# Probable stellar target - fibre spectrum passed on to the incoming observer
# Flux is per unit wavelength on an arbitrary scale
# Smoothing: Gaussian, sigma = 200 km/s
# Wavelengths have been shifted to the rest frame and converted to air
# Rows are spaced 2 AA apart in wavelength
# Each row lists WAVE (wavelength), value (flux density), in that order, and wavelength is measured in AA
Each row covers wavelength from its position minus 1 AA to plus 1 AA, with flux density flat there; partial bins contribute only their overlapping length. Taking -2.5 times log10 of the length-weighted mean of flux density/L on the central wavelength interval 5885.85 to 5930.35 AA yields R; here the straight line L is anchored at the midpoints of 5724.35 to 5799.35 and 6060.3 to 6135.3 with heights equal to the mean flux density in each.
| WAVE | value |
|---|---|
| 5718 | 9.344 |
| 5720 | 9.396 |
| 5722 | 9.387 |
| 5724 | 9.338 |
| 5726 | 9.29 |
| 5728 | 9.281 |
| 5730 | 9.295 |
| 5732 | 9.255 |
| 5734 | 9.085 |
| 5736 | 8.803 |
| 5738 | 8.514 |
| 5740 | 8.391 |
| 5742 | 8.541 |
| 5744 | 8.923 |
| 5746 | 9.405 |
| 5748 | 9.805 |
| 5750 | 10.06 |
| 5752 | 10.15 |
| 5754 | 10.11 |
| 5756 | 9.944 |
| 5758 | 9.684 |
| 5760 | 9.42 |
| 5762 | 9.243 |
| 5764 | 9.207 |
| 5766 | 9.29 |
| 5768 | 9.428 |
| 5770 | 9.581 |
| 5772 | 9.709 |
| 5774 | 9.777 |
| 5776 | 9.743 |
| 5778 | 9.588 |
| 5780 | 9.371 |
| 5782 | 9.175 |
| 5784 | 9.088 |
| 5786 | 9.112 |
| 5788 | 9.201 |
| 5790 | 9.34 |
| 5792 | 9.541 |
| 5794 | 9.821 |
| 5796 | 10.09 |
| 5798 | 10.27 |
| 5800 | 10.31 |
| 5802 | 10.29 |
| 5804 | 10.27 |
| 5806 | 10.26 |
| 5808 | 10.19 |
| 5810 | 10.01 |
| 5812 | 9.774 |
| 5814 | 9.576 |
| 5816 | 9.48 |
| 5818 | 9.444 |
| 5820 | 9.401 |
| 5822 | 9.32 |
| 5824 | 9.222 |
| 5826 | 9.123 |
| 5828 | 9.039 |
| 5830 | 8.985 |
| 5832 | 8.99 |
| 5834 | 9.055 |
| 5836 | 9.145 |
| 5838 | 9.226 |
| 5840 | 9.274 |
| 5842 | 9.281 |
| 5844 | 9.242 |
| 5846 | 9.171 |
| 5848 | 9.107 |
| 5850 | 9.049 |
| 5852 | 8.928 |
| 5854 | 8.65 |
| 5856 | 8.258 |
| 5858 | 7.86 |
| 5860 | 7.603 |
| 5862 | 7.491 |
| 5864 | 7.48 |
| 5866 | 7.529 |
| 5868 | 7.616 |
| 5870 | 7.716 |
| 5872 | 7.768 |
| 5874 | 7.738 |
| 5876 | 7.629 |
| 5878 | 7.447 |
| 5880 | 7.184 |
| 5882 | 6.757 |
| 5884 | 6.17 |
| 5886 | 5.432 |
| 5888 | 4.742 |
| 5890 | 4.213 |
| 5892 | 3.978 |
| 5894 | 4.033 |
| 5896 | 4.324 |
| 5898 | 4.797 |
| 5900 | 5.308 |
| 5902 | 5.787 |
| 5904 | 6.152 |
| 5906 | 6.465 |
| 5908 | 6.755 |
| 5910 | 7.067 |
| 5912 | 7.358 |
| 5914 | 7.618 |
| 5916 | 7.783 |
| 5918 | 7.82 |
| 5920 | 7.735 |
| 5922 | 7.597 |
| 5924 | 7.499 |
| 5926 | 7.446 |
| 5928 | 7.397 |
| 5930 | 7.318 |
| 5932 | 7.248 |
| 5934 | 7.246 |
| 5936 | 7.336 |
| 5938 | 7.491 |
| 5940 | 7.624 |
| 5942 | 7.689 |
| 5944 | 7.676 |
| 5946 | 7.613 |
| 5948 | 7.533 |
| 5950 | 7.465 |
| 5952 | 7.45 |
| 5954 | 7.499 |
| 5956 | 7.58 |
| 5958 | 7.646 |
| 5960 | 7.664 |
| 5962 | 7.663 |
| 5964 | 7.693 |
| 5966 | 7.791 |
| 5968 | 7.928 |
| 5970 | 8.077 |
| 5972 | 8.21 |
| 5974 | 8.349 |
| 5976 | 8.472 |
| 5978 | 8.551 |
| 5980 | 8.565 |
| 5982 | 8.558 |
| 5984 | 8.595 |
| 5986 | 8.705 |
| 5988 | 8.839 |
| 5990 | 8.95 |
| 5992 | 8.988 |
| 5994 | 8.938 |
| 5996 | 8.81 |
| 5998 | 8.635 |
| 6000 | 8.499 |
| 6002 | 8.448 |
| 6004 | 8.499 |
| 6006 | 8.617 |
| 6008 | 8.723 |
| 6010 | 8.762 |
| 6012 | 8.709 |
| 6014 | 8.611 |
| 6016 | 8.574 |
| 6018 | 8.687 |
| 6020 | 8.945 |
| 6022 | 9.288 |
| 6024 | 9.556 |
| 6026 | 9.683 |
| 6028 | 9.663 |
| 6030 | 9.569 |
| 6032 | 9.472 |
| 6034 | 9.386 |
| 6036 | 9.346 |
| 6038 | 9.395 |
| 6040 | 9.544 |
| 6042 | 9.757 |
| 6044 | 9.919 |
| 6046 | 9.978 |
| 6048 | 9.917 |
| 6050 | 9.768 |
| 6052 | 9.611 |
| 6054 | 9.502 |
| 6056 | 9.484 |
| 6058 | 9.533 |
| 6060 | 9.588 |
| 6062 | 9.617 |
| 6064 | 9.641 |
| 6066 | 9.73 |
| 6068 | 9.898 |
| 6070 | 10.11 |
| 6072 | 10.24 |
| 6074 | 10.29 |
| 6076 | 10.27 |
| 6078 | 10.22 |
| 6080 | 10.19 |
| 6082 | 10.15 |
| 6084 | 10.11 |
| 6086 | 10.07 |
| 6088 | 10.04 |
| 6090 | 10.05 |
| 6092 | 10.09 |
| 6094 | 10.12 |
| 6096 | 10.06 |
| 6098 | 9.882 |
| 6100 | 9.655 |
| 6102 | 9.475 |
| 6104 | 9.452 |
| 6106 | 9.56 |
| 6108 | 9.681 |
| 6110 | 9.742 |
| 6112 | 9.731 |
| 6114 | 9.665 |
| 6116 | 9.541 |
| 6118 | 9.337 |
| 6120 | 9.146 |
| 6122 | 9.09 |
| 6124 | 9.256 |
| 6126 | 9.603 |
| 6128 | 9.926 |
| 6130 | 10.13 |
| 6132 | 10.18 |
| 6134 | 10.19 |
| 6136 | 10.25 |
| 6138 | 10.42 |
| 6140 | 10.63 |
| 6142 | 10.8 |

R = 0.46 mag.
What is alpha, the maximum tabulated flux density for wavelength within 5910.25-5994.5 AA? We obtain 8.988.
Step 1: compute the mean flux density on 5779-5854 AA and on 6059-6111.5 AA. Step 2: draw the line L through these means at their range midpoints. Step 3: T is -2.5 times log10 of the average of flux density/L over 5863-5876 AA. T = 0.24 mag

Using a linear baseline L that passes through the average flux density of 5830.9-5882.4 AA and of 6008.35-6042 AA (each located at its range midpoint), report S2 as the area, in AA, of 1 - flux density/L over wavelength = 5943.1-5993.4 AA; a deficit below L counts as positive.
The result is 4.6 AA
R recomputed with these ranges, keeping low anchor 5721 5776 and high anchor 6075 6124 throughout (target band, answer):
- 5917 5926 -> 0.25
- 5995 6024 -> 0.11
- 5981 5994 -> 0.10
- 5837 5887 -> 0.19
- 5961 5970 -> 0.23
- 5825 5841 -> 0.04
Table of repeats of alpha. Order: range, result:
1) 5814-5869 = 9.576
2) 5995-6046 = 9.978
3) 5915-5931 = 7.82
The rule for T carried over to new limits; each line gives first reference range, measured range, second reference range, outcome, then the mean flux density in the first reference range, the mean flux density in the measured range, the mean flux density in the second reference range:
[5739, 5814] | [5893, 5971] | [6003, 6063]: 0.30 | 9.62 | 7.13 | 9.32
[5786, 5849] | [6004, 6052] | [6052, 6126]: 0.05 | 9.52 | 9.29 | 9.78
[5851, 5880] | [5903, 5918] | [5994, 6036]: 0.15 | 7.81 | 7.08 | 8.97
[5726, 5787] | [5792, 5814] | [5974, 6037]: -0.09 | 9.36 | 10.1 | 8.88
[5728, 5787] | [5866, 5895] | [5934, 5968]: 0.28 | 9.37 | 6.36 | 7.59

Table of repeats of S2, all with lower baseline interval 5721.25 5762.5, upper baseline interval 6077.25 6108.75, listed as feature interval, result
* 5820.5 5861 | 2.4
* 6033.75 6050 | 0.3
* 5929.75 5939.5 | 2.3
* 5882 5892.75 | 5.0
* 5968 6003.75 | 4.3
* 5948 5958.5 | 2.3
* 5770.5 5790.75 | 0.0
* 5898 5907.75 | 3.8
